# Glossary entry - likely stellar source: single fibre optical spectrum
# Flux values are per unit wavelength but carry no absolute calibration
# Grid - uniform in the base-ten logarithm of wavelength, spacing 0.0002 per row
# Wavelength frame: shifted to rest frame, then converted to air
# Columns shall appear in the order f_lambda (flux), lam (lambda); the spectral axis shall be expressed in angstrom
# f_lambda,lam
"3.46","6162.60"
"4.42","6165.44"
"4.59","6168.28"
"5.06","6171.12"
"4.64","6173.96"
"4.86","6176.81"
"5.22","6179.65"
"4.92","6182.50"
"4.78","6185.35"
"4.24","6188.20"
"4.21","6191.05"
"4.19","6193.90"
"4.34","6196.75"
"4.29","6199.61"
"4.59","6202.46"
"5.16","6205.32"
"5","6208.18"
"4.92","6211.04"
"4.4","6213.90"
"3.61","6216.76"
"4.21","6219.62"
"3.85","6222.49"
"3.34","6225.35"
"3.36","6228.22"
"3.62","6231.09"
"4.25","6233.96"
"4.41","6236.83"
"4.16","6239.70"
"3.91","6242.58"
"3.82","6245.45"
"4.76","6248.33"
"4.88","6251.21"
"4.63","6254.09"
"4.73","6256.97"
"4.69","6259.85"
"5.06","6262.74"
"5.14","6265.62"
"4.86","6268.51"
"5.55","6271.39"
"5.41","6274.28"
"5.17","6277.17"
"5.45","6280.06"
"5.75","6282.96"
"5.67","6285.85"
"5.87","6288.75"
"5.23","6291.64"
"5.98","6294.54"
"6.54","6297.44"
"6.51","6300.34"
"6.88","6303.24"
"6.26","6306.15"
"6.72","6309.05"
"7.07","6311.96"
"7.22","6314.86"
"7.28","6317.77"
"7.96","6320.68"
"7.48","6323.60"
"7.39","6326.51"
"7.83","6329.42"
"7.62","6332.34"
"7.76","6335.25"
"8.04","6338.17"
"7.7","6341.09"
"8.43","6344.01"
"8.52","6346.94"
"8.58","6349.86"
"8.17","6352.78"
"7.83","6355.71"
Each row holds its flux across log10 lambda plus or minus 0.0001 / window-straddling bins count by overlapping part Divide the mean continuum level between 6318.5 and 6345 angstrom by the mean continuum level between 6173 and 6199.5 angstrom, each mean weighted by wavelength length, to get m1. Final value 1.70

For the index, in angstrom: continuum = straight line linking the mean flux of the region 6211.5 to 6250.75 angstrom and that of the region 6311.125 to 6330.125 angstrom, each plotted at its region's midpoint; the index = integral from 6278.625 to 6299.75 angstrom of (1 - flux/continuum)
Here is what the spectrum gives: 1.5 angstrom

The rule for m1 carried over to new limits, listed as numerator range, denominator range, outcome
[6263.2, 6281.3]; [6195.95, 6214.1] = 1.12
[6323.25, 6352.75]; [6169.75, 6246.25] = 1.83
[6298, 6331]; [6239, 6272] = 1.53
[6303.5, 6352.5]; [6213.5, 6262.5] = 1.82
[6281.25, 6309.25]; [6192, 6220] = 1.36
